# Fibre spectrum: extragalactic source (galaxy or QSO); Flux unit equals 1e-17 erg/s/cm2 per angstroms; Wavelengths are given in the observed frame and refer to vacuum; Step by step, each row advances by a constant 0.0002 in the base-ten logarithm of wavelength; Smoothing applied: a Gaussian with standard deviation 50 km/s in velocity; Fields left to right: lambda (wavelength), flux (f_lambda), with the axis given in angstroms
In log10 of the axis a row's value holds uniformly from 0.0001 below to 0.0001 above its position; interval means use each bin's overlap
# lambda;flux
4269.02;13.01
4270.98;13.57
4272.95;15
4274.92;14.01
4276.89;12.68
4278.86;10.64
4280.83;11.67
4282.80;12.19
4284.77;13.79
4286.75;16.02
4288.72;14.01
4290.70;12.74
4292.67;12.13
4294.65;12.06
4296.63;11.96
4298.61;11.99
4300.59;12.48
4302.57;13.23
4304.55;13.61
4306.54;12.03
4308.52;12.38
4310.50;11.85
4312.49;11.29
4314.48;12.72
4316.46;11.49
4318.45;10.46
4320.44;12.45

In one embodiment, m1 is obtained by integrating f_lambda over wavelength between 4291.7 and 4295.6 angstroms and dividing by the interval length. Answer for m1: 12.1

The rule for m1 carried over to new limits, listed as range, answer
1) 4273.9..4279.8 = 12.5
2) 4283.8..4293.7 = 13.7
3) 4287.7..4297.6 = 12.6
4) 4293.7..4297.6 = 12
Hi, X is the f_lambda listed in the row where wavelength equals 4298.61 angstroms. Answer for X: 11.99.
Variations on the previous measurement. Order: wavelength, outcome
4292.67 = 12.13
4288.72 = 14.01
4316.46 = 11.49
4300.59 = 12.48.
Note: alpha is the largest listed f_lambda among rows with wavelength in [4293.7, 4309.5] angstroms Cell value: 13.61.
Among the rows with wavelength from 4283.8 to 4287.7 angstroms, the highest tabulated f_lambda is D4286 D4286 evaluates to 16.02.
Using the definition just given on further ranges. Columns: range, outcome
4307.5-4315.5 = 12.72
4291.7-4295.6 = 12.13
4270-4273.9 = 15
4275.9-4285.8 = 13.79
